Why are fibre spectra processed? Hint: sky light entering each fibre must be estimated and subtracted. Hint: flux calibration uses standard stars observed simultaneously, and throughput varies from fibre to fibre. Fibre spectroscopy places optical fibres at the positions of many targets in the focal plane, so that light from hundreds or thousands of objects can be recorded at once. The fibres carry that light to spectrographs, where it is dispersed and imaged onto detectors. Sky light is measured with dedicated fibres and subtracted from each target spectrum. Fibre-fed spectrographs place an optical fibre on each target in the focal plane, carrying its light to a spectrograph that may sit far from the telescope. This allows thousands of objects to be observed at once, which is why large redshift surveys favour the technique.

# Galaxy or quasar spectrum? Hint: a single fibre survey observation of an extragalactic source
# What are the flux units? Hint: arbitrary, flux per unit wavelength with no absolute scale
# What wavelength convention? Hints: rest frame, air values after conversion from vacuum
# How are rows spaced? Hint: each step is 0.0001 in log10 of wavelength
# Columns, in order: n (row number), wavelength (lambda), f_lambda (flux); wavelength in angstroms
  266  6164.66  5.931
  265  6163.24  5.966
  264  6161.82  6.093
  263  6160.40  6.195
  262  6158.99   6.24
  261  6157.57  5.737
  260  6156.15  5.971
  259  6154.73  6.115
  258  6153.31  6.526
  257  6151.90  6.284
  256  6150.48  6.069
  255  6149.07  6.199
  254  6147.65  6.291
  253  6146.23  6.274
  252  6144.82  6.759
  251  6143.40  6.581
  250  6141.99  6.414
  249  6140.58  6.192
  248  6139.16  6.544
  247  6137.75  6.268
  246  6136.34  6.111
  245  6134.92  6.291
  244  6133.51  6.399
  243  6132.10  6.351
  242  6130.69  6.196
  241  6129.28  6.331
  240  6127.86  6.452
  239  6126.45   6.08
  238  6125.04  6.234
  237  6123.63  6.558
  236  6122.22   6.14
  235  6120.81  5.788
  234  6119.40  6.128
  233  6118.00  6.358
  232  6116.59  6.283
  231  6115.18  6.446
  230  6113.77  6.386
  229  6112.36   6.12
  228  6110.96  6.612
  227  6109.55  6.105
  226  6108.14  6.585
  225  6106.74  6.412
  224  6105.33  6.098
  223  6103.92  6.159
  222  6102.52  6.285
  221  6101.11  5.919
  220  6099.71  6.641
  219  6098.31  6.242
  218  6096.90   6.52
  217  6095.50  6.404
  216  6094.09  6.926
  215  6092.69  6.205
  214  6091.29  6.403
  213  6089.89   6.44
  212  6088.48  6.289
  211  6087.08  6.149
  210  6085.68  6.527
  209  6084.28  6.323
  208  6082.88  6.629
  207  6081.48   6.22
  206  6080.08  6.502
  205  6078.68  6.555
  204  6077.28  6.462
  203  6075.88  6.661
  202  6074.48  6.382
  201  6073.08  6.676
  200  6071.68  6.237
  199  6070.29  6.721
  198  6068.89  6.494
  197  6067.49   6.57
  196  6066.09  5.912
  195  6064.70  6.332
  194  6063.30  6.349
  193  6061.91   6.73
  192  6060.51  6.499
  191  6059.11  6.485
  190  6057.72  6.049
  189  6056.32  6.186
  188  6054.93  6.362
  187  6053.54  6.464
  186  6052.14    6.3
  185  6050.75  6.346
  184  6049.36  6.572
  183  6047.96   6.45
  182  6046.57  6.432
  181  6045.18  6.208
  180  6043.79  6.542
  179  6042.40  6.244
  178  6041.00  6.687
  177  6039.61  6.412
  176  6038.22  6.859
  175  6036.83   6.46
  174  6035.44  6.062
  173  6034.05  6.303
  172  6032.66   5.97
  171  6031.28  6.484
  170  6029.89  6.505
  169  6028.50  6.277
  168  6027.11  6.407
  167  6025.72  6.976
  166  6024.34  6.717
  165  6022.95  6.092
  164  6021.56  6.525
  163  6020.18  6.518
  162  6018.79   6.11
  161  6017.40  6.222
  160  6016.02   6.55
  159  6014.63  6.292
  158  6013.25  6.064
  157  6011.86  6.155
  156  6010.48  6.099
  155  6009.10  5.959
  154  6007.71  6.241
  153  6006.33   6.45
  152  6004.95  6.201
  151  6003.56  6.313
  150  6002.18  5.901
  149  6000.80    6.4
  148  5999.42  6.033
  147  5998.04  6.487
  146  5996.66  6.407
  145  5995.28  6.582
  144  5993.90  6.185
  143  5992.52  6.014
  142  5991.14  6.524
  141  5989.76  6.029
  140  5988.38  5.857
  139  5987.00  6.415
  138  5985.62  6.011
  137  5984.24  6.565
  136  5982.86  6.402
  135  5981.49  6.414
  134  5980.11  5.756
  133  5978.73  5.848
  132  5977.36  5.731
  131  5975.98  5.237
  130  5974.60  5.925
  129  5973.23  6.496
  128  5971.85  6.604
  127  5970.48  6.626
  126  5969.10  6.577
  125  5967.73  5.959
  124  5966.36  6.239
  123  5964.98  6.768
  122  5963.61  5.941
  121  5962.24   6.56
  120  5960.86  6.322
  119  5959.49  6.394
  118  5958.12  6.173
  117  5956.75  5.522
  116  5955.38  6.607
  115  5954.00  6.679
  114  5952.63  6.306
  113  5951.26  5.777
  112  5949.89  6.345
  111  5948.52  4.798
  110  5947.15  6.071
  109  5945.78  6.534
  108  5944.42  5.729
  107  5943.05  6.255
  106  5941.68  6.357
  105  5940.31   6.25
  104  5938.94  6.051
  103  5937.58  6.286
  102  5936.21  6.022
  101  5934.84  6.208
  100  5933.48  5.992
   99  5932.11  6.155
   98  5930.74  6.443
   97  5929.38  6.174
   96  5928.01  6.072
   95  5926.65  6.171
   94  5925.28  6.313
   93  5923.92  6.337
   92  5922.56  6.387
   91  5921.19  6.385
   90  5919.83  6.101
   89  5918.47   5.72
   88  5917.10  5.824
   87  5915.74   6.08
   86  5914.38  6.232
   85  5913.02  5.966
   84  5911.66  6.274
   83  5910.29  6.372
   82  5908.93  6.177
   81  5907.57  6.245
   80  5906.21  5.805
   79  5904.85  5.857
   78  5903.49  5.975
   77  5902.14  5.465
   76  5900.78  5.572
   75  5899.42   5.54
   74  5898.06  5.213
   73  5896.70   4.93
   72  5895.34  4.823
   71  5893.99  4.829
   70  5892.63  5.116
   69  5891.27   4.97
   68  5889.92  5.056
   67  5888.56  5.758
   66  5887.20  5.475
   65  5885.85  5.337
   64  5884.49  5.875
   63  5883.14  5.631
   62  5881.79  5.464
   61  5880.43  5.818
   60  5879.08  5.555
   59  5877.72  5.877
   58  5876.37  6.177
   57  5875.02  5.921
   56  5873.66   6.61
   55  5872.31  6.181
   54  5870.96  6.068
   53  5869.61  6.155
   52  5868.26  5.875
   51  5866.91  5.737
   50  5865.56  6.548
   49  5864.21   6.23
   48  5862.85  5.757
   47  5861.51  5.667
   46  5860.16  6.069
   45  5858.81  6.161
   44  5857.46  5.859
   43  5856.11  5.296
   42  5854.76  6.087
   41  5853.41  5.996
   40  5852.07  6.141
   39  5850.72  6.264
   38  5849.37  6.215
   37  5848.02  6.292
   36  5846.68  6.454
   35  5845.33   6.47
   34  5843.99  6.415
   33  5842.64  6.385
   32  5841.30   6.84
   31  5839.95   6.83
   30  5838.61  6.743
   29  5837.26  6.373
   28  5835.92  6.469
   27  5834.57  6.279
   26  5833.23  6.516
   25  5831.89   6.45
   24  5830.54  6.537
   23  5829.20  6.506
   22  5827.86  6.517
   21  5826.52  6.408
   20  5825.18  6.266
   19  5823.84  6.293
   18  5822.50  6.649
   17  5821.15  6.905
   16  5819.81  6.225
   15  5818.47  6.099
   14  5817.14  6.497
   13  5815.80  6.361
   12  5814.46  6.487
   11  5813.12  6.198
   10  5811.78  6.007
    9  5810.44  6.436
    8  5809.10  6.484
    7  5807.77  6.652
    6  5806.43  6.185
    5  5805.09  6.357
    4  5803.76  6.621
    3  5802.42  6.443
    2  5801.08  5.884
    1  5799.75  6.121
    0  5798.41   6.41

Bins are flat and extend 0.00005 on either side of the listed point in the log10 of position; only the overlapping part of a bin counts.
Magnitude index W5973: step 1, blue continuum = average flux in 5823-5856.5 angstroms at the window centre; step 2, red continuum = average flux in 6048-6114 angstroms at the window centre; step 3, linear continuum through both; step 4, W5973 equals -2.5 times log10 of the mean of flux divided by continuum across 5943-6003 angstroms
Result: 0.03 mag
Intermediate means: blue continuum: 6.37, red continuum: 6.39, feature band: 6.18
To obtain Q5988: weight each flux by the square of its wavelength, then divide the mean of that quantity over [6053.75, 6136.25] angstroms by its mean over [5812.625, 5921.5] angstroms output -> 1.14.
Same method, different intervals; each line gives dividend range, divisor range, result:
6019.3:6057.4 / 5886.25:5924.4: 1.17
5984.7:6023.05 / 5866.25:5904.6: 1.16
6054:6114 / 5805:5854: 1.09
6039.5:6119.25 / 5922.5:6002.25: 1.07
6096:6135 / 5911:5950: 1.09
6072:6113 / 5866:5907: 1.22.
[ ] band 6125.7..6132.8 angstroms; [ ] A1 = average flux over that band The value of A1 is 6.28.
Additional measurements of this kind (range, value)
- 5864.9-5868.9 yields 6.06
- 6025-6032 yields 6.54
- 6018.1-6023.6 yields 6.31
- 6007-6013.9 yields 6.1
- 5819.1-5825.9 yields 6.46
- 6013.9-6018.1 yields 6.35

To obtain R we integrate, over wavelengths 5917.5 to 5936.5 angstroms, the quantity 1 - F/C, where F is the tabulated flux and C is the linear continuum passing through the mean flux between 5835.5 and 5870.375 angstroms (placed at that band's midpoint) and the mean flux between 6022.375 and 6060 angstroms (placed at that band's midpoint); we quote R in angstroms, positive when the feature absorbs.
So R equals 0.3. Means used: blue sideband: 6.2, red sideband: 6.4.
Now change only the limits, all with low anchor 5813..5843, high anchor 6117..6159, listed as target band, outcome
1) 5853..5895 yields 4.41 angstroms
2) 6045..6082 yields -0.60 angstroms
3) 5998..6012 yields 0.36 angstroms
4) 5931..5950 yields 0.96 angstroms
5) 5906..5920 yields 0.74 angstroms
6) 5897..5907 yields 1.27 angstroms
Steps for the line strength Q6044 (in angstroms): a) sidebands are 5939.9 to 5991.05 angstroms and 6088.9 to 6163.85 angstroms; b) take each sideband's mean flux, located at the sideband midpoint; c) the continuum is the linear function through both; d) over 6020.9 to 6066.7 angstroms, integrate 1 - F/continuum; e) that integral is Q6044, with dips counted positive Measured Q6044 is -1.28 angstroms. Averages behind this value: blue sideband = 6.17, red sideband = 6.29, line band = 6.4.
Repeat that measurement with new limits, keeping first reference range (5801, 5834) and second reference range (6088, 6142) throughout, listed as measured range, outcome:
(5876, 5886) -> 1.04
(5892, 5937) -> 3.33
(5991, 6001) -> 0.06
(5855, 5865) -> 0.80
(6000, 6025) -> 0.32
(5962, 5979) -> 0.45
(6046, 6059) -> -0.05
